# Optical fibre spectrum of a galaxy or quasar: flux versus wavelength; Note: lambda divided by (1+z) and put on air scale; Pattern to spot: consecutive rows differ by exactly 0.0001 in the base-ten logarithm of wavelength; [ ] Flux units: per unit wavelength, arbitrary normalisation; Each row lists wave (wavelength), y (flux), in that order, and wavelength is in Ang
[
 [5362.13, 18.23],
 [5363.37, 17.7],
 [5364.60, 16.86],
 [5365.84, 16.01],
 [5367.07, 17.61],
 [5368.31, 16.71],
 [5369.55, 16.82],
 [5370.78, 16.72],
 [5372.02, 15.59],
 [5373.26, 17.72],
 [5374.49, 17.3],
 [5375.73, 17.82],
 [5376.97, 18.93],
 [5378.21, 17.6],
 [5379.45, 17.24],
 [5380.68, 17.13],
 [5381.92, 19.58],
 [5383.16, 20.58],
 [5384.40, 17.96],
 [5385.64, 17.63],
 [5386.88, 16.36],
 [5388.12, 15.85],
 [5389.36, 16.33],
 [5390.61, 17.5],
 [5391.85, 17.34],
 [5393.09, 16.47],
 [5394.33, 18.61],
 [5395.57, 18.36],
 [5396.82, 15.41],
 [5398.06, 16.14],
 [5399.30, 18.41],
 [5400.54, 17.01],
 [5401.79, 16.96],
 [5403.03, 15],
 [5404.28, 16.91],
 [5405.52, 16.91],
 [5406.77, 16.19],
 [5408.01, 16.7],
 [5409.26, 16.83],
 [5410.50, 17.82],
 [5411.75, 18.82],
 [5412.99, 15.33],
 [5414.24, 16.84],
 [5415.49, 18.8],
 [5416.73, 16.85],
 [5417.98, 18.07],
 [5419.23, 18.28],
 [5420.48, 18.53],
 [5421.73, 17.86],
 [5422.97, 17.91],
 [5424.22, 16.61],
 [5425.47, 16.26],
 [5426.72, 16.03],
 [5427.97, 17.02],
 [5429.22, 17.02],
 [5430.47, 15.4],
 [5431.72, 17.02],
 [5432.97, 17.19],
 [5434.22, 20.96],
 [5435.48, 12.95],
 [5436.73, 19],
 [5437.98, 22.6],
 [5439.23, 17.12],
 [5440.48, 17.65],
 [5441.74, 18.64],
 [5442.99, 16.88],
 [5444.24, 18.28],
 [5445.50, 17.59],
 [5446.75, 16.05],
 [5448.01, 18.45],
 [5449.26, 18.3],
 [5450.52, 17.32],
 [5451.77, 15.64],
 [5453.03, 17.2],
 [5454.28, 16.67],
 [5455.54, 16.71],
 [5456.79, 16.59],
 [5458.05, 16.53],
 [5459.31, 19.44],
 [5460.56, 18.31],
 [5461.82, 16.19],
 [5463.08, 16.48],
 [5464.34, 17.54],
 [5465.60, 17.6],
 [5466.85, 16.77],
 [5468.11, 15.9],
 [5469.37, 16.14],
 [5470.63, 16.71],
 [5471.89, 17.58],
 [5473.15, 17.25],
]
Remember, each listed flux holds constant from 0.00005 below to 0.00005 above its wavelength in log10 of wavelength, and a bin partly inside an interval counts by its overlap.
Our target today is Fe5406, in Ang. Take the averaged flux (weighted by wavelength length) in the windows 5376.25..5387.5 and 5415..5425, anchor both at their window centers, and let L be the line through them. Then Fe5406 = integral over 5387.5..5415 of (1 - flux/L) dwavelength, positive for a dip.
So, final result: 1.6 Ang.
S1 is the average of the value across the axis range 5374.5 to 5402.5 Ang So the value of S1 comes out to 17.5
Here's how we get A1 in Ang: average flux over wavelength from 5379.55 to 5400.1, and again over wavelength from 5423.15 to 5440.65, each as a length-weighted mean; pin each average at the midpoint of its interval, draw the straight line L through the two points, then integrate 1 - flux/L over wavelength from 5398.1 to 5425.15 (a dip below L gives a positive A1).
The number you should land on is 0.3 Ang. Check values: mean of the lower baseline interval 17.5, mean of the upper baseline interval 17.4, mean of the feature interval 17.2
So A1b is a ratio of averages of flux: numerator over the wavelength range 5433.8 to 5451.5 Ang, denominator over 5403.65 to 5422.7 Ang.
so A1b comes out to 1.03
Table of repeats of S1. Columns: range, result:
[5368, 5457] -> 17.3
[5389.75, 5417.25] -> 17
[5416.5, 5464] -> 17.4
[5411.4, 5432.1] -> 17.2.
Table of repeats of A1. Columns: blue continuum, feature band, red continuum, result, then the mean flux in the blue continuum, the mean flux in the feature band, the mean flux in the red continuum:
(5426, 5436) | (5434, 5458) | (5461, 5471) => -1.2 Ang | 16.7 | 17.5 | 16.7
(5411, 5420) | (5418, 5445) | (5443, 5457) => -0.3 Ang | 17.6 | 17.6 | 17.2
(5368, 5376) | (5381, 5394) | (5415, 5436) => -0.4 Ang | 16.9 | 17.6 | 17.2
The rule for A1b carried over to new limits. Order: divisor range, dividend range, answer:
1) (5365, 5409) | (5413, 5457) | 1.01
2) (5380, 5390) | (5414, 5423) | 1.02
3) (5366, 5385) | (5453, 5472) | 0.96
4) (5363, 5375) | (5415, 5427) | 1.04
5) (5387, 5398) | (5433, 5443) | 1.08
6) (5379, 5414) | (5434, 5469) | 1.01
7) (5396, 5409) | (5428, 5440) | 1.06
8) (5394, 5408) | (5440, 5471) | 1.02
